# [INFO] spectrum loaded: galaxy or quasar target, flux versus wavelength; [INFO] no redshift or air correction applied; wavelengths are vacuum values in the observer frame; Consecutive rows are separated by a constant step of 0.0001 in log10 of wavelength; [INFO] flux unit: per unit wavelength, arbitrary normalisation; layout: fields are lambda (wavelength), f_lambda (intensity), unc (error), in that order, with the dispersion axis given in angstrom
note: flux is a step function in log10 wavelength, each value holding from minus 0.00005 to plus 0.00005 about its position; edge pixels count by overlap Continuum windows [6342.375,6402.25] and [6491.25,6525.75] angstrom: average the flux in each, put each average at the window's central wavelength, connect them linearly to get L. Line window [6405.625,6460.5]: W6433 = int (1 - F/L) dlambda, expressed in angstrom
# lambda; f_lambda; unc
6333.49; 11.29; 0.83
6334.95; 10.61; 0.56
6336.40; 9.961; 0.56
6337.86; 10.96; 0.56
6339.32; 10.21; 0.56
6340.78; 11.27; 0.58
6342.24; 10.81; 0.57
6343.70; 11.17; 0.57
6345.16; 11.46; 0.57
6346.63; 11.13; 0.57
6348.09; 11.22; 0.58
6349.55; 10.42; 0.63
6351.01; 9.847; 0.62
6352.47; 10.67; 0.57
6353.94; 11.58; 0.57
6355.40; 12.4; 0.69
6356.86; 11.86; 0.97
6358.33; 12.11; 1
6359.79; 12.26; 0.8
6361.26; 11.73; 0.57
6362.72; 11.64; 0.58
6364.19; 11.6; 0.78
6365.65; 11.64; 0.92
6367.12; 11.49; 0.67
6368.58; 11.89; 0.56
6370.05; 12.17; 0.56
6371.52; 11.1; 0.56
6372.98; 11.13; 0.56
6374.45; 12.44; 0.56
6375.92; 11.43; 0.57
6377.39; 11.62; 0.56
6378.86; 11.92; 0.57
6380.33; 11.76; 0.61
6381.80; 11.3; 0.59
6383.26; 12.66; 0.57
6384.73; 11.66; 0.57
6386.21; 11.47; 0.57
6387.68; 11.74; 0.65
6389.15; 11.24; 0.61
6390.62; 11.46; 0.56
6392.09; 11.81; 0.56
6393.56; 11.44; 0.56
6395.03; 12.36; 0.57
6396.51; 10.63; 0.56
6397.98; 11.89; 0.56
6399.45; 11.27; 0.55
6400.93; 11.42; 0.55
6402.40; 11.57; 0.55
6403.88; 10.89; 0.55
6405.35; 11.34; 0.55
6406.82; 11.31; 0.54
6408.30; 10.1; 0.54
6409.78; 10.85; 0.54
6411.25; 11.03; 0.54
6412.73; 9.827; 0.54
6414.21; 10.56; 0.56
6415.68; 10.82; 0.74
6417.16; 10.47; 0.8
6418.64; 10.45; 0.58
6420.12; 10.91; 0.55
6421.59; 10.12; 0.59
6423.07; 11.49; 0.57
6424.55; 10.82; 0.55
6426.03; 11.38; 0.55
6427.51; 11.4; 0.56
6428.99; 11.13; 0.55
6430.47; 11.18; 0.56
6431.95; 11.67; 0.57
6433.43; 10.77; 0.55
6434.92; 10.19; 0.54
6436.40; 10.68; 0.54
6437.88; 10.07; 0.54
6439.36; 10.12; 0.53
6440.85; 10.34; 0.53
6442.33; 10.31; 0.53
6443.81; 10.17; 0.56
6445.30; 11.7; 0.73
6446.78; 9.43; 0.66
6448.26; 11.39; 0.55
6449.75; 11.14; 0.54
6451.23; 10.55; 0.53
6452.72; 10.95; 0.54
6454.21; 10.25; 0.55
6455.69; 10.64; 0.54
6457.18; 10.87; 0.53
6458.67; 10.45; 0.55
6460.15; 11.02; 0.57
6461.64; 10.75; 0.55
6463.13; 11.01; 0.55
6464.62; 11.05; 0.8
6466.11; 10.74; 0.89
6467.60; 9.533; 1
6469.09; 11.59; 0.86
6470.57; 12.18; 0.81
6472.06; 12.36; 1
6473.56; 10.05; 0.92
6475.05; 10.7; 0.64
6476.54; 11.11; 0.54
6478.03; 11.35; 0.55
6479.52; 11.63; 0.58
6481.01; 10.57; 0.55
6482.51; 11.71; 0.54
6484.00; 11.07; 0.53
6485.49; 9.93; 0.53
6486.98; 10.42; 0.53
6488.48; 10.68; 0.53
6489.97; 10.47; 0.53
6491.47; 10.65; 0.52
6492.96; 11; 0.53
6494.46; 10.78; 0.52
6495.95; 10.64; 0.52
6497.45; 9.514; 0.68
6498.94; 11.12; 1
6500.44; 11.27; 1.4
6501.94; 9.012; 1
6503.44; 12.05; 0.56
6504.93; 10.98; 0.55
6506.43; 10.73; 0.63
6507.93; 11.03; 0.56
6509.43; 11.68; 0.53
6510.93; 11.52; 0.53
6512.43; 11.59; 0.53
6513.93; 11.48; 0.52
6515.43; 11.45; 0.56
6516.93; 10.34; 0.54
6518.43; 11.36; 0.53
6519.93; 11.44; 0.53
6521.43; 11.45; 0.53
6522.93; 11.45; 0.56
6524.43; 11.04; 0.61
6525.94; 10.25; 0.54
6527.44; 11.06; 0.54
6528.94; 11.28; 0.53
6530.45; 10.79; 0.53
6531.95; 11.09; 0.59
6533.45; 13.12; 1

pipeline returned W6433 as 2.86 angstrom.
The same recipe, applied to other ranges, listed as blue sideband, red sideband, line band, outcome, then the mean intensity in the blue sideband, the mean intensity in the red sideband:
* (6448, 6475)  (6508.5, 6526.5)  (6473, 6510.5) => 0.9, 10.9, 11.3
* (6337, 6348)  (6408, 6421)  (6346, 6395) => -3.4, 11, 10.6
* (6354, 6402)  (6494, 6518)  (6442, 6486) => 1.2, 11.7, 11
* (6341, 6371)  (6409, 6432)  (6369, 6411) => -1.4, 11.4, 10.9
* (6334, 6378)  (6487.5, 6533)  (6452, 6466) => 0.4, 11.3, 11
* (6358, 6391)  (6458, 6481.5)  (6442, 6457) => 0.7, 11.7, 11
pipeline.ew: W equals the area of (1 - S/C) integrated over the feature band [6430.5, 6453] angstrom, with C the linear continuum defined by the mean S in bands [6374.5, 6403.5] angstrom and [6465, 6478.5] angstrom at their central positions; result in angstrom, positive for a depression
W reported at 1.2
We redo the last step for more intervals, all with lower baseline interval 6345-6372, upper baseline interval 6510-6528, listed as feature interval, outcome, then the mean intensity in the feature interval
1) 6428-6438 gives 0.4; 10.9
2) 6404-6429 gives 1.3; 10.8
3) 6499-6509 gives 0.3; 10.9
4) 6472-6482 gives 0.2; 11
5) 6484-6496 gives 0.7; 10.6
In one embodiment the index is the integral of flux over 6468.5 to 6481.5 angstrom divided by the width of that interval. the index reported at 11.3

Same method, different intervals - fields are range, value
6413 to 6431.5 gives 10.9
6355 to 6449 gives 11.2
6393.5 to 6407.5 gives 11.4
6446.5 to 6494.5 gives 10.9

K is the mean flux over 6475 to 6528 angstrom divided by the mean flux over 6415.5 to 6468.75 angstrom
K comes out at 1.0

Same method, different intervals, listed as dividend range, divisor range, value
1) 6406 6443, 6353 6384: 0.91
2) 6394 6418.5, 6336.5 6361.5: 0.98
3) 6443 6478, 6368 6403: 0.93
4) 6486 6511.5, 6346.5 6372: 0.94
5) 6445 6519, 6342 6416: 0.96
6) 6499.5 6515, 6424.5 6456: 1.04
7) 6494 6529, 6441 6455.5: 1.04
